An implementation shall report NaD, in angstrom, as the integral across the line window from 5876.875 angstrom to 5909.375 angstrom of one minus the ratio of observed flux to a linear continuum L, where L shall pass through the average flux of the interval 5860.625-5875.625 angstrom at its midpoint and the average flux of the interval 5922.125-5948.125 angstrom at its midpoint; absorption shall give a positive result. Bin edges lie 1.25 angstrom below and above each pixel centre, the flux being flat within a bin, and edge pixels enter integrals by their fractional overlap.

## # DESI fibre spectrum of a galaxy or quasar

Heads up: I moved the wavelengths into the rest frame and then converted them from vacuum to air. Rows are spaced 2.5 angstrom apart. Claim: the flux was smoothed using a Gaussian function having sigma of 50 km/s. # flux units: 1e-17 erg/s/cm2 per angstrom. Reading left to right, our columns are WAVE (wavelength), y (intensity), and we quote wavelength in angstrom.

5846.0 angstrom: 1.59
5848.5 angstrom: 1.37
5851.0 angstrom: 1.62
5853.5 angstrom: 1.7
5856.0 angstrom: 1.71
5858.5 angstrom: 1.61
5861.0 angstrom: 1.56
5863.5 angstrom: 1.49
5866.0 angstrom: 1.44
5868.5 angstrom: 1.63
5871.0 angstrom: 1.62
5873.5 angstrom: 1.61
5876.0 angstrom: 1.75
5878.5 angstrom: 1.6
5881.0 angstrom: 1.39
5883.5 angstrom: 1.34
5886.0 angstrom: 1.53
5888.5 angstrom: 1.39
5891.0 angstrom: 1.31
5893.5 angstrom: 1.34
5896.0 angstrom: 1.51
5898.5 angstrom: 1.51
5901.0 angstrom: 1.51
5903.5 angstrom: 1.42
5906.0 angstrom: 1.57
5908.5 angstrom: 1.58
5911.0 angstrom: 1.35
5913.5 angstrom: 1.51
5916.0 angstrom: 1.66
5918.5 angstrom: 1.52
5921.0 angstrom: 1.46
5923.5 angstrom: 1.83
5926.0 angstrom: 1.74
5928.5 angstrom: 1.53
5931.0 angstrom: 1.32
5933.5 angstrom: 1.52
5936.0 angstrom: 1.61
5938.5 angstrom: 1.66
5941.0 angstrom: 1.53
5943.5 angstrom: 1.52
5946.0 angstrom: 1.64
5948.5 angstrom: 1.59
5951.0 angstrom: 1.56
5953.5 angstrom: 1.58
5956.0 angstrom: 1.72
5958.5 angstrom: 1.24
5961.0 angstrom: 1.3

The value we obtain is 2.3 angstrom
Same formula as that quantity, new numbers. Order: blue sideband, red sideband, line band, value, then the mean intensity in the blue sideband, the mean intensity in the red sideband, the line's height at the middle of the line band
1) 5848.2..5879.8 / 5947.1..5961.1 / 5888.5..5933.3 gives 1.40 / 1.6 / 1.52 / 1.56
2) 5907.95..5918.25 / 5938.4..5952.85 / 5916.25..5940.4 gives -0.50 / 1.52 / 1.58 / 1.55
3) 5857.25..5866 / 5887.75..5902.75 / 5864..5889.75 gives -0.69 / 1.54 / 1.43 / 1.49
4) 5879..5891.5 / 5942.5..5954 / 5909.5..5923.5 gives -0.34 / 1.41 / 1.58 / 1.49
